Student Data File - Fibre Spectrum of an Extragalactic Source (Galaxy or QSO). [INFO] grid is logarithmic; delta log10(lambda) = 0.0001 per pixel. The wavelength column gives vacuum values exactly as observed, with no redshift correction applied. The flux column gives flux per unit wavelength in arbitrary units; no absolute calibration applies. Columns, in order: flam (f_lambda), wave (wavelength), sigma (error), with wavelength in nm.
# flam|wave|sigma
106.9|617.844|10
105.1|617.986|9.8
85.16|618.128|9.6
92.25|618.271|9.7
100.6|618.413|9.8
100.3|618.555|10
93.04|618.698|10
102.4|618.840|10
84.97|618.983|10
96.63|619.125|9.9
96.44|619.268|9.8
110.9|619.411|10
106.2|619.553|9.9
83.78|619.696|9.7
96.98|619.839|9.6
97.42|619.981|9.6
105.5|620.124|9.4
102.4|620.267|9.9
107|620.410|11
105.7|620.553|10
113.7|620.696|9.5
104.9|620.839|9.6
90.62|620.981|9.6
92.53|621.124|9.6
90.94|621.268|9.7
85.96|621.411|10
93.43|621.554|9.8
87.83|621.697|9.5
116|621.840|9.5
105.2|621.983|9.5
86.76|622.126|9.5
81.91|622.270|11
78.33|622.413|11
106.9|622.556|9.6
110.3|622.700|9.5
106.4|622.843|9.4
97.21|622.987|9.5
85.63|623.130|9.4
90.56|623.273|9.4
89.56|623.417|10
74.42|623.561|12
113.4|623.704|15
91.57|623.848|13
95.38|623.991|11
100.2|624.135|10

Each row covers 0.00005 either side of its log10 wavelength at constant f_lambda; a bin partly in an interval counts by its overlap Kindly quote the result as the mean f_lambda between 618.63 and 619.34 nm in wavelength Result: 94.7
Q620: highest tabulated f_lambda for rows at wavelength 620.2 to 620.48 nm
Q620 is 107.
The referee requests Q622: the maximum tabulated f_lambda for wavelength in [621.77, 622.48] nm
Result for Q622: 116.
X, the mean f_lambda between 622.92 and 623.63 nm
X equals 87.5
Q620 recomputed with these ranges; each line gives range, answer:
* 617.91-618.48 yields 105.1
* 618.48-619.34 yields 102.4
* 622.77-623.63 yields 106.4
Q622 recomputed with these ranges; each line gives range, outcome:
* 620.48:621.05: 113.7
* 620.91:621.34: 92.53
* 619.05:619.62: 110.9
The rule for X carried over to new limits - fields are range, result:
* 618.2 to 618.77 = 96.7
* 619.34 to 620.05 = 99.2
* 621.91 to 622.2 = 95.9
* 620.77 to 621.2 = 95.9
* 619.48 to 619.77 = 95.1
